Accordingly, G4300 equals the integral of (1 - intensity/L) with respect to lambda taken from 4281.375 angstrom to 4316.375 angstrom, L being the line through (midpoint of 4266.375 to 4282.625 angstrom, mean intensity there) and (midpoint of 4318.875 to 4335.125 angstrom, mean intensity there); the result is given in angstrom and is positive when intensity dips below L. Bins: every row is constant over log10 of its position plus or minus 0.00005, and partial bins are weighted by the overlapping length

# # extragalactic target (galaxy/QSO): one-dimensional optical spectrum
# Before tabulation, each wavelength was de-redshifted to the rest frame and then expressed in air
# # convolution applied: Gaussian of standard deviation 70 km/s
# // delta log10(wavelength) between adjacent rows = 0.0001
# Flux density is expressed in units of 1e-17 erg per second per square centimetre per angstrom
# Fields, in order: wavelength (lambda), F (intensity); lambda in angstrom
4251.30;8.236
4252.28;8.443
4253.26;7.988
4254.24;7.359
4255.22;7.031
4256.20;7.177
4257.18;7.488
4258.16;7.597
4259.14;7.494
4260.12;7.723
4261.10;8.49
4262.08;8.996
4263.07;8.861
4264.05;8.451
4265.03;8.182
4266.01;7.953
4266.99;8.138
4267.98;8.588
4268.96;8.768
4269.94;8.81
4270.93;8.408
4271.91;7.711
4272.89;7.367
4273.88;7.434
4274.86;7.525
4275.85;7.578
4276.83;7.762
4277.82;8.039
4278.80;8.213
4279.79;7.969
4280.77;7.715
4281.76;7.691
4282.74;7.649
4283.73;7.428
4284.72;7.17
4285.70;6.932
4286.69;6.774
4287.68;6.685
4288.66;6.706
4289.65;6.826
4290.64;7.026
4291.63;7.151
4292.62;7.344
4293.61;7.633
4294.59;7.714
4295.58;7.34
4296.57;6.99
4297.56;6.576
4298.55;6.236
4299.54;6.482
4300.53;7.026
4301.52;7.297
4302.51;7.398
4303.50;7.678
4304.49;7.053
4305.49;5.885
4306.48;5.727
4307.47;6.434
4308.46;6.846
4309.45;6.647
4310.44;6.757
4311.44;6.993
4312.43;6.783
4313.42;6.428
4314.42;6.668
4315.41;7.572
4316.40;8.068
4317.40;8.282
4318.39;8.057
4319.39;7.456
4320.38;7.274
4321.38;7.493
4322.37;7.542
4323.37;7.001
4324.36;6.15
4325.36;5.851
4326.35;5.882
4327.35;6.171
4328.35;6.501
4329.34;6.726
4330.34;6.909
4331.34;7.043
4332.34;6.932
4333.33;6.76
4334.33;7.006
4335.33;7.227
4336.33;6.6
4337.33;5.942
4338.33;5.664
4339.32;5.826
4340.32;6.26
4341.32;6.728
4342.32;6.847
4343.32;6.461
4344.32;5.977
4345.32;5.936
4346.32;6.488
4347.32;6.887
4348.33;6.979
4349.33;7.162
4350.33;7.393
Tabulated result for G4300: 2.2 angstrom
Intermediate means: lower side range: 7.97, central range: 6.97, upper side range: 6.8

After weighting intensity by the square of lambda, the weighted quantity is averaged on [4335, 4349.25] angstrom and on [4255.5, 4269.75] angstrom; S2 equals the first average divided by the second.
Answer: 0.82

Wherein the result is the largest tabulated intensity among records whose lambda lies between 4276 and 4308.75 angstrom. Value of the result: 8.213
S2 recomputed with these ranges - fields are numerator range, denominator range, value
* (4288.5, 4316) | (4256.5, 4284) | 0.88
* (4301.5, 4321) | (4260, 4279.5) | 0.88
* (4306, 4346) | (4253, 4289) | 0.89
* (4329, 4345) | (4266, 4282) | 0.84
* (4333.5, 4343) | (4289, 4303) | 0.93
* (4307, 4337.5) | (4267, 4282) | 0.89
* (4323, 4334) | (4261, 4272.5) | 0.80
